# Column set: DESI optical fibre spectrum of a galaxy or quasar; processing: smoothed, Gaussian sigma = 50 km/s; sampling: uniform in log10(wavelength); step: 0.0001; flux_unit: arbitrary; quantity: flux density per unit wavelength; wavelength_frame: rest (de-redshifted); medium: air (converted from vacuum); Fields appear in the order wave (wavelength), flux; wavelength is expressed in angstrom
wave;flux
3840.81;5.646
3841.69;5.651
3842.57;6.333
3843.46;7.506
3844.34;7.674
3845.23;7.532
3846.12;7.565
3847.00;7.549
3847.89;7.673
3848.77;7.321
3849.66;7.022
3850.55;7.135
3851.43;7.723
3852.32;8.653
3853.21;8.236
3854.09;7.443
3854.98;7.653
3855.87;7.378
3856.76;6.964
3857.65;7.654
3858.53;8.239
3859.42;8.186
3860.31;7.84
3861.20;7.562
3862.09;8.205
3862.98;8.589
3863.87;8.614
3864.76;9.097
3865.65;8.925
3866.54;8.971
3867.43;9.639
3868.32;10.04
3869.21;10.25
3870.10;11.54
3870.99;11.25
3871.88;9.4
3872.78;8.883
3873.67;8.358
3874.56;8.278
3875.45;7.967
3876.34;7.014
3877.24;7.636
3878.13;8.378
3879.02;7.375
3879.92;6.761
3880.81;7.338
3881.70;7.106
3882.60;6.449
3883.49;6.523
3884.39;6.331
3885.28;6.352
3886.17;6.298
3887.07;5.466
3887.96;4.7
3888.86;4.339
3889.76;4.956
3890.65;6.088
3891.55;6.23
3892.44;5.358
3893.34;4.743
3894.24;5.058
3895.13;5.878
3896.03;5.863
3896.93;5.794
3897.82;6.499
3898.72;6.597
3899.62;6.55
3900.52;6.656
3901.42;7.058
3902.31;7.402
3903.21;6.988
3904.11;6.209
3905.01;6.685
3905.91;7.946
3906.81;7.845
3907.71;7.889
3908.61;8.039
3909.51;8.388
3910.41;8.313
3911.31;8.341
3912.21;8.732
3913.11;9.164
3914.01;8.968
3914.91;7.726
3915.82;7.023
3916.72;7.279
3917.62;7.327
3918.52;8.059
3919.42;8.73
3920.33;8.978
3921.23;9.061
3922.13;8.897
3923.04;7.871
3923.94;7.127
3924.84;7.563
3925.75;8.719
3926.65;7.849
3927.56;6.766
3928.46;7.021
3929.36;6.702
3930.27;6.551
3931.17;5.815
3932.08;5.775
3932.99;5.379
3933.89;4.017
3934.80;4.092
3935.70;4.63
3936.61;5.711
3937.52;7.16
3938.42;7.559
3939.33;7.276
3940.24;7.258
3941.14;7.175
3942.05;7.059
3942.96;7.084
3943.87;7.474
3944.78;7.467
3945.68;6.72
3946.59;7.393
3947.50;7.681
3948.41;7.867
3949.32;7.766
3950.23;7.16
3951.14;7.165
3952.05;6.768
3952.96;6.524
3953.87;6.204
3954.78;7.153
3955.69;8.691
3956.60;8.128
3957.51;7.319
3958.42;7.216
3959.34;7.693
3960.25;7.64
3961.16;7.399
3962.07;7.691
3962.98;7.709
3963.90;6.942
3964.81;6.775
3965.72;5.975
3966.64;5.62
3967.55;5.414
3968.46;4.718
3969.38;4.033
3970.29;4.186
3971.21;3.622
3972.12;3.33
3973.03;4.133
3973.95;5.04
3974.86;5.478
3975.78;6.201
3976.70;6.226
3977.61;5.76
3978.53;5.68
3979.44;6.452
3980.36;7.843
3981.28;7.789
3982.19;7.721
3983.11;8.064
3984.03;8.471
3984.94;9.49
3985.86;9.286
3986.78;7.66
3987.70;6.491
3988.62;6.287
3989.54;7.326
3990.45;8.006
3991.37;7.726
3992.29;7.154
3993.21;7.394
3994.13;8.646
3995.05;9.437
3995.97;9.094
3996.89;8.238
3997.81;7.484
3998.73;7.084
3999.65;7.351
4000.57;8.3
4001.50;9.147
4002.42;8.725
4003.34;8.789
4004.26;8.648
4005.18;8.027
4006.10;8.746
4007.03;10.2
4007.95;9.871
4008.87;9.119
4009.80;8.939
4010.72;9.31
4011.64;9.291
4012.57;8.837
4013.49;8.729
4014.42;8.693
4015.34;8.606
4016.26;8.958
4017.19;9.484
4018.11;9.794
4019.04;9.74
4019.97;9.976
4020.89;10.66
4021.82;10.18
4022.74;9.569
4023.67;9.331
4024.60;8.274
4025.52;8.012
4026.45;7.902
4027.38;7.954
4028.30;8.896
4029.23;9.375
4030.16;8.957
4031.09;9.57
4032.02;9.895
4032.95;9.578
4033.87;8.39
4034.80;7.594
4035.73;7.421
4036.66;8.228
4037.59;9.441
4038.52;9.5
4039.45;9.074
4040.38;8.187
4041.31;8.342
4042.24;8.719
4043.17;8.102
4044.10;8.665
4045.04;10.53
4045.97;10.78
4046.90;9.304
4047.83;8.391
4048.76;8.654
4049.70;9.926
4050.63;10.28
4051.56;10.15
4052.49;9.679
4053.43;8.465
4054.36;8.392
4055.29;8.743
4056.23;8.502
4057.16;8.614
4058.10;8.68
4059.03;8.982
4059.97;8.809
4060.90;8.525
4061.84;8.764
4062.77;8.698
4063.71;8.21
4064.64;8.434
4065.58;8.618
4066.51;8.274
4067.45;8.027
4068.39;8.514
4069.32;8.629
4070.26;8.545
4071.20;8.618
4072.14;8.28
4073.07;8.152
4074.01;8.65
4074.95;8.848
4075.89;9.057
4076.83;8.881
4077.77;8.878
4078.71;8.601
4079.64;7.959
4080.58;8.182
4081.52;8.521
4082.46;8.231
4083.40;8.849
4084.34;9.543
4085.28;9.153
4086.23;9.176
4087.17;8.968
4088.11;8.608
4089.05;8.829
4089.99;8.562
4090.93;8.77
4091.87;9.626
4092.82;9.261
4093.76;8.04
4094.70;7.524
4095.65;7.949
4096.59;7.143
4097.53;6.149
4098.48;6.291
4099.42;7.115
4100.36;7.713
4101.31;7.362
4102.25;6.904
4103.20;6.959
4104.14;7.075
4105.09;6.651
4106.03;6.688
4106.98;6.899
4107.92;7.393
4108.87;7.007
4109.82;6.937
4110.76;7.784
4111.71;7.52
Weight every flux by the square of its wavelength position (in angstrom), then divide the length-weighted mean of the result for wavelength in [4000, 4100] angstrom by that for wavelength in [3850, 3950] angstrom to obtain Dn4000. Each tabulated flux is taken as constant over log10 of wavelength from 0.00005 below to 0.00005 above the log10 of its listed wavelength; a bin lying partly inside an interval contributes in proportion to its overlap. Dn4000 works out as 1.29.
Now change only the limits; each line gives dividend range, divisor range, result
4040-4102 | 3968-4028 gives 1.13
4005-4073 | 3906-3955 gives 1.29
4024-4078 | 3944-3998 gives 1.31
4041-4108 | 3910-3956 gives 1.25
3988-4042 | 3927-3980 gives 1.40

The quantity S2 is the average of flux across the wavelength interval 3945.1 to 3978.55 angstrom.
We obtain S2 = 6.42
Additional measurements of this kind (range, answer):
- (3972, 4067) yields 8.45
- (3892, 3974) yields 6.87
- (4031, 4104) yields 8.58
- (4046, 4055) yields 9.32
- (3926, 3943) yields 6.37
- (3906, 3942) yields 7.35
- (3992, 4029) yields 8.83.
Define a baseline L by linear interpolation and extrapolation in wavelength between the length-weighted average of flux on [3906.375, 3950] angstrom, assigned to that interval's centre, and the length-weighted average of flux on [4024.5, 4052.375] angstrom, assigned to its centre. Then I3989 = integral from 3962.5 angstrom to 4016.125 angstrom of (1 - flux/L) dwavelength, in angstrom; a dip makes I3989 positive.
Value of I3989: 5.58 angstrom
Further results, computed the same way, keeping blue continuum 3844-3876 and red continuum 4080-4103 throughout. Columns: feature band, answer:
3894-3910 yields 2.8 angstrom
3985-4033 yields -2.8 angstrom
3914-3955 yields 5.9 angstrom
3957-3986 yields 6.4 angstrom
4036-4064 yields -2.6 angstrom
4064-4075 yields -0.4 angstrom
